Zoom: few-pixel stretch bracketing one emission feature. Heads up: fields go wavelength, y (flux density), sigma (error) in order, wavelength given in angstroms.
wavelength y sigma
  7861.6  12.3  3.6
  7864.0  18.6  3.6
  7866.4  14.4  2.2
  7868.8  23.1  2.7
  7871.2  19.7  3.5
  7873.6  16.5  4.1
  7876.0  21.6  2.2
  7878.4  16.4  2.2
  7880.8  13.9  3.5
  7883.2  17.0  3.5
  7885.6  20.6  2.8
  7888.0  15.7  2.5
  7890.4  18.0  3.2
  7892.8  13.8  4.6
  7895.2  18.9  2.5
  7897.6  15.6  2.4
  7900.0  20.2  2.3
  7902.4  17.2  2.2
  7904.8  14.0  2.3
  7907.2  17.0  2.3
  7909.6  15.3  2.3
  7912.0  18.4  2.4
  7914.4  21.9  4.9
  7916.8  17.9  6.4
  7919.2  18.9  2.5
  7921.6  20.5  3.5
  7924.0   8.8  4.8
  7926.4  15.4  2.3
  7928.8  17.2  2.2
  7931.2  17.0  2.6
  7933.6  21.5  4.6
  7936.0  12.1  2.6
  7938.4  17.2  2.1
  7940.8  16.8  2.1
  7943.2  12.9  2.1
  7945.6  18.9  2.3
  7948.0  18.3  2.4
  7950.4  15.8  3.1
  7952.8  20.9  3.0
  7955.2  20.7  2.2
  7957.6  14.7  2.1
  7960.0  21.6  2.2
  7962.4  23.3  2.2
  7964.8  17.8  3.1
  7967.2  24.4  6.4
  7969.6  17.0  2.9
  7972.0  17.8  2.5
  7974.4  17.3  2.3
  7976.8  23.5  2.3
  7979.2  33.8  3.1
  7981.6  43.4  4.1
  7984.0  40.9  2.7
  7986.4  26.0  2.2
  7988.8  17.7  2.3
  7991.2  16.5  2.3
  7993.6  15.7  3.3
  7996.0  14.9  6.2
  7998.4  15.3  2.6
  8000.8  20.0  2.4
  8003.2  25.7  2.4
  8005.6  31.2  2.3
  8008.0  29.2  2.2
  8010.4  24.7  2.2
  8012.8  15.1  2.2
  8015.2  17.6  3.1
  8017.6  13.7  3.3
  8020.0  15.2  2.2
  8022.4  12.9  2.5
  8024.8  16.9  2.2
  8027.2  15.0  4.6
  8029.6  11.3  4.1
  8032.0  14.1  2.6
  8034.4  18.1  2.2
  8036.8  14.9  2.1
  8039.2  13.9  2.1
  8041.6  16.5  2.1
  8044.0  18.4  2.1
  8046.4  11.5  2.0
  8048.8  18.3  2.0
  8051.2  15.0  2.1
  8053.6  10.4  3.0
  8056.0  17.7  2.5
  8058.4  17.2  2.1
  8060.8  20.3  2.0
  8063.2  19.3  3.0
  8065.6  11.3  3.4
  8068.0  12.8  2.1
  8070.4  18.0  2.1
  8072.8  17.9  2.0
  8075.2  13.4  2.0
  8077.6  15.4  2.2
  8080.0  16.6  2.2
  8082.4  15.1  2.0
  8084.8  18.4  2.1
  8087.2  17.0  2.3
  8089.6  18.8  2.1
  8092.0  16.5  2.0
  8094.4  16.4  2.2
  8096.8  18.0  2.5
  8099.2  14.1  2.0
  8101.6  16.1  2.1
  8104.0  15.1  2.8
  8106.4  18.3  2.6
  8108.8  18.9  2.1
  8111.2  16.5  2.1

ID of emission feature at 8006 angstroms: [N II] 6583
